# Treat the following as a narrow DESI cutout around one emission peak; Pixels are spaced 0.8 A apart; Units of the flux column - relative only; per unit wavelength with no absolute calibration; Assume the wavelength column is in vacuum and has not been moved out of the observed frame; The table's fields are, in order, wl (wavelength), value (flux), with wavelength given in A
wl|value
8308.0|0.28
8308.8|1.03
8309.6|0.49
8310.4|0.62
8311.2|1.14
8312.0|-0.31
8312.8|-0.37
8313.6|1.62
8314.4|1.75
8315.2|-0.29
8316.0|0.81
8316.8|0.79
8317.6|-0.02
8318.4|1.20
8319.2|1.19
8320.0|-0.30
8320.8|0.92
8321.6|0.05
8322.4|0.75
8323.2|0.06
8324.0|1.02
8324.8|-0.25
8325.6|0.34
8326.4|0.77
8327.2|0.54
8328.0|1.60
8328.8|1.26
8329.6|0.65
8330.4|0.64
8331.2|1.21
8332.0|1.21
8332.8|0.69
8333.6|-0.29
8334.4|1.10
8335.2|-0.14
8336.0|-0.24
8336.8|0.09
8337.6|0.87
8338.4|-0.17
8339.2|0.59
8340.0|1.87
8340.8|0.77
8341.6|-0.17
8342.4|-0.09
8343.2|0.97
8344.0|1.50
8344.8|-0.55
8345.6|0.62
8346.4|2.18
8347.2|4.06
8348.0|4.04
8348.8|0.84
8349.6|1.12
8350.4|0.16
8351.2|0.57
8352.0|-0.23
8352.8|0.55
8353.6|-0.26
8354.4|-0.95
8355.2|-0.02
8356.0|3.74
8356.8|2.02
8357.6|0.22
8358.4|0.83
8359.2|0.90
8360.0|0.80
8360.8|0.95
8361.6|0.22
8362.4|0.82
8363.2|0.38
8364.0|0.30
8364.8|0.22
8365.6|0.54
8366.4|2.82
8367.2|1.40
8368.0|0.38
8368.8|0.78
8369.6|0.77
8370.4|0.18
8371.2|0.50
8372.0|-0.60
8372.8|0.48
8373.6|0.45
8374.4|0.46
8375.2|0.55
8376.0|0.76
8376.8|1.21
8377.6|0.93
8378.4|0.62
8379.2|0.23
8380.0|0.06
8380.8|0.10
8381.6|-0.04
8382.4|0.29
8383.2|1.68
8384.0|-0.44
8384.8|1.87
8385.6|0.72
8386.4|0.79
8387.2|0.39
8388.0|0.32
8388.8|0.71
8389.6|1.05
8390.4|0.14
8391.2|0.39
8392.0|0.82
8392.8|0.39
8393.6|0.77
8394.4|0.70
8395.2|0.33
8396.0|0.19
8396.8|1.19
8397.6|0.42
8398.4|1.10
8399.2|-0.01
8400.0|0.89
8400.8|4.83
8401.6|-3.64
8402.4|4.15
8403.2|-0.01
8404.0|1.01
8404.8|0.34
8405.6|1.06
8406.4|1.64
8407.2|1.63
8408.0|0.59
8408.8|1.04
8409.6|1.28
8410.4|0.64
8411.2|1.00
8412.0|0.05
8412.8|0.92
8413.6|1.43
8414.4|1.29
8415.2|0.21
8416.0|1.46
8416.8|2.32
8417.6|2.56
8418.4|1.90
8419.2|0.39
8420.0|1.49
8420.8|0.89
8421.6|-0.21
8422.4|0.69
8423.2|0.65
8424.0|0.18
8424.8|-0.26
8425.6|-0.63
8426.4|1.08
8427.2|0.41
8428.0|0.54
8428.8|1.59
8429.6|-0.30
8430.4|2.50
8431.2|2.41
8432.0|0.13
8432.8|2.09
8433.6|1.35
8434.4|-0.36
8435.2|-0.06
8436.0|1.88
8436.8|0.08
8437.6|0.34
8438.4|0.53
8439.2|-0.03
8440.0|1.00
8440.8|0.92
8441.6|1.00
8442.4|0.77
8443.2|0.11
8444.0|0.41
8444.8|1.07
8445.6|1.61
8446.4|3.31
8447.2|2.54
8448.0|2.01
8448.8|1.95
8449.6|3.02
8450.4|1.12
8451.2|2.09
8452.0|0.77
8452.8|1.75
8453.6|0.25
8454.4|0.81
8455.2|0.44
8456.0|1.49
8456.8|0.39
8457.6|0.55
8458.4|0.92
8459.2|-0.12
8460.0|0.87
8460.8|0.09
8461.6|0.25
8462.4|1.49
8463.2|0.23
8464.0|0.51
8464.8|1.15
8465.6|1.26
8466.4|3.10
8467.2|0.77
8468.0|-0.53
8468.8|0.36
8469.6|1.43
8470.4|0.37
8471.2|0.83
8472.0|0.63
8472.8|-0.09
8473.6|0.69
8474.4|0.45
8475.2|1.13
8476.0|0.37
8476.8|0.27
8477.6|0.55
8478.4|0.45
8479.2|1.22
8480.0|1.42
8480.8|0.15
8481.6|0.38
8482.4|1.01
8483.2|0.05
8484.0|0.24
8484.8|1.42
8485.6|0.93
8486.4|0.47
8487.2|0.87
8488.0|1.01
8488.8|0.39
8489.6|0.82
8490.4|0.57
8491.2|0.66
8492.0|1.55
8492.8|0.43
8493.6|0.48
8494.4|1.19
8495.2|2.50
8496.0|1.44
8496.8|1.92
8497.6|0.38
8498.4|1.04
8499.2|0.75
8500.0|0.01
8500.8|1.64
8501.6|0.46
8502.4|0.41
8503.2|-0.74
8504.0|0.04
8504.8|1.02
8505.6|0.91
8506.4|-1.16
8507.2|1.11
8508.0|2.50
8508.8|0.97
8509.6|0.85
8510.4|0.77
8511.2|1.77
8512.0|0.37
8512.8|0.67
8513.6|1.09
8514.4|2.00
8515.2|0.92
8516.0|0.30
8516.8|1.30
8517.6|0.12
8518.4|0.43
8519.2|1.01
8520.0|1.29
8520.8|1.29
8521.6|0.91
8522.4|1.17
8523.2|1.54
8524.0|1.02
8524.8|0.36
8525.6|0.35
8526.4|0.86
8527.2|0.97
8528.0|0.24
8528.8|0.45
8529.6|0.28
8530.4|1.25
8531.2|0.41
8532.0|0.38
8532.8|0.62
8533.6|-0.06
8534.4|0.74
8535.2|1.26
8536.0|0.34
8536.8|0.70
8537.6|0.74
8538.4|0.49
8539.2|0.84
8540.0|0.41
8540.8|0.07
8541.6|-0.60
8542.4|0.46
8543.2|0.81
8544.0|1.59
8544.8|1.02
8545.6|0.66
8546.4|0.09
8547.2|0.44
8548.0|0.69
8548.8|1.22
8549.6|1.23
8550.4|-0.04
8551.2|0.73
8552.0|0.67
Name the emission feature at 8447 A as H-gamma 4340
